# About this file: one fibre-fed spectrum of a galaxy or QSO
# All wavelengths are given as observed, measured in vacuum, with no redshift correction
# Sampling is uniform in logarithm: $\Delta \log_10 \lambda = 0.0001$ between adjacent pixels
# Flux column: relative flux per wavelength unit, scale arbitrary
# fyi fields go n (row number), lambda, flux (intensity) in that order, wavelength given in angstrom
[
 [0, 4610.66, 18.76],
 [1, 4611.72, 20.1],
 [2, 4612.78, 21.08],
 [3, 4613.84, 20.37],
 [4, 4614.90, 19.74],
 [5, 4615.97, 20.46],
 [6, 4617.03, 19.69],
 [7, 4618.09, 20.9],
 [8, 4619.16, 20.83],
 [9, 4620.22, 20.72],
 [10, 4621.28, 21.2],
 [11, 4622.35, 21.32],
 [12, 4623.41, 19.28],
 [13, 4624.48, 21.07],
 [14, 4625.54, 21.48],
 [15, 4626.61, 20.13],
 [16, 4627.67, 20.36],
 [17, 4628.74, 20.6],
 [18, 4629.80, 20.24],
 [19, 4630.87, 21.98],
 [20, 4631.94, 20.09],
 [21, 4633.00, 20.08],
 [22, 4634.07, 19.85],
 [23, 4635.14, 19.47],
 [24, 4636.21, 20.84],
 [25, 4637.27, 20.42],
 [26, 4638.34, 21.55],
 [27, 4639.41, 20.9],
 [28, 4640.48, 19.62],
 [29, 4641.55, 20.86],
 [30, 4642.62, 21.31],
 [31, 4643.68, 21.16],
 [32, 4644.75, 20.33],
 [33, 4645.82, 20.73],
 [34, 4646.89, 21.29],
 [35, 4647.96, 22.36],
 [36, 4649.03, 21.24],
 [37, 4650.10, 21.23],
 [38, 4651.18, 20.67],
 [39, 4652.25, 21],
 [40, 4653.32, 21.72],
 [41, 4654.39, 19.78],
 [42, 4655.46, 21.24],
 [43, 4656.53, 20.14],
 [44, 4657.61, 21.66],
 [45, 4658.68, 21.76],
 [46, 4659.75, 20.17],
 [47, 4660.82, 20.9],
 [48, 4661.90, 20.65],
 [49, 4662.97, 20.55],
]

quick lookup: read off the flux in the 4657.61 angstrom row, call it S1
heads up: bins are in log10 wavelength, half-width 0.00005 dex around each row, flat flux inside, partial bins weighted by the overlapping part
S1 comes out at 21.66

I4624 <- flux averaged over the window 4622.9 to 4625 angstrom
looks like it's 20.1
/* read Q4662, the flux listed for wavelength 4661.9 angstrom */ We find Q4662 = 20.65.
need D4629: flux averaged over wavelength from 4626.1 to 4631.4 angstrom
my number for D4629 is 20.7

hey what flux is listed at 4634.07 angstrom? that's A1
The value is 19.85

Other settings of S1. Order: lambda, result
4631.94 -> 20.09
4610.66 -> 18.76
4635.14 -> 19.47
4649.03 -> 21.24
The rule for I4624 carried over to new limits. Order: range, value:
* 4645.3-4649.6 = 21.4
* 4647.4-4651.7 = 21.3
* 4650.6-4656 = 20.9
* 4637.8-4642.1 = 20.7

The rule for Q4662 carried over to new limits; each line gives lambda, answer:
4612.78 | 21.08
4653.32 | 21.72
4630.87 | 21.98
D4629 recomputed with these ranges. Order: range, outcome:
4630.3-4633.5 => 20.7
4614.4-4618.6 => 20.2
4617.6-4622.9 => 21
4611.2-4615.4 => 20.4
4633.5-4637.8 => 20.1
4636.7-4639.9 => 21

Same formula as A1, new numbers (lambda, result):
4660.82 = 20.9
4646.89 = 21.29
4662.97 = 20.55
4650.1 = 21.23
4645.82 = 20.73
